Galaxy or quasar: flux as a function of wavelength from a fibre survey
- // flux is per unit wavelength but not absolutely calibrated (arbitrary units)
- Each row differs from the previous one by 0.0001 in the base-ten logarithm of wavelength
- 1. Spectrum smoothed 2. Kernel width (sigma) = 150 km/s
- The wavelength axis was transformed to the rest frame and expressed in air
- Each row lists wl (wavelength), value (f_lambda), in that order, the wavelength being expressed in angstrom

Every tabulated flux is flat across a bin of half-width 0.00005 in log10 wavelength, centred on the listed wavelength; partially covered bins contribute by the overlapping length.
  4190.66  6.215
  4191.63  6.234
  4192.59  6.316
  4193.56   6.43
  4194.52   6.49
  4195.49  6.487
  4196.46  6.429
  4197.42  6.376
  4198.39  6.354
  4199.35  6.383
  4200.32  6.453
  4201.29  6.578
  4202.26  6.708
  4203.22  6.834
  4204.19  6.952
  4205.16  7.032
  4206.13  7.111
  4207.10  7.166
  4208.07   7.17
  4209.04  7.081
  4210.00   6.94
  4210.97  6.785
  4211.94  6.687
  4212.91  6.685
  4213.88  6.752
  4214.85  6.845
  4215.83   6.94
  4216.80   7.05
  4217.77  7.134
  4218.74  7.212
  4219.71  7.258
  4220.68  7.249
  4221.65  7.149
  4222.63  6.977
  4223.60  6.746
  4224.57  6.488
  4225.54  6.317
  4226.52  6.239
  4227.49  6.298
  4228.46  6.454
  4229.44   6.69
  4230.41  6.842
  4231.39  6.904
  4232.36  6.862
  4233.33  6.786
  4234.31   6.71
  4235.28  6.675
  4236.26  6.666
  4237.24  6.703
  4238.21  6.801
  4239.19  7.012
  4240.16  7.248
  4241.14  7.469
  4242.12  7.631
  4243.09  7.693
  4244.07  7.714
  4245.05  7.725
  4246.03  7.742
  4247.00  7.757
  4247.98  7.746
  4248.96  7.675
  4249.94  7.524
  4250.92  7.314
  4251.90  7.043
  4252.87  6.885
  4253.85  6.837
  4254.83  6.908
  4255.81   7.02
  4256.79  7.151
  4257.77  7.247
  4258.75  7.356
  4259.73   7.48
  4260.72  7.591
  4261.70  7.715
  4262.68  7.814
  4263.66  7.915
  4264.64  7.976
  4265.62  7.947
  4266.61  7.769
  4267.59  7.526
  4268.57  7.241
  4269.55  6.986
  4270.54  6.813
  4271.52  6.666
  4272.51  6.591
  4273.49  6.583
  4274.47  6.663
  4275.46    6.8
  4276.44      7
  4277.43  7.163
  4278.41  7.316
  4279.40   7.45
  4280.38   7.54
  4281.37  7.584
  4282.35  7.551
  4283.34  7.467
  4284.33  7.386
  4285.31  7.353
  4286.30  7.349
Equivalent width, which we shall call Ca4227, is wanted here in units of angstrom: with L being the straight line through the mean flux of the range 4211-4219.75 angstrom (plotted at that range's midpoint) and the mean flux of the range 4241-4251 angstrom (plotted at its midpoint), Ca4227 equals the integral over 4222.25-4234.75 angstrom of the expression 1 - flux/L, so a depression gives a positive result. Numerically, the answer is 1.04 angstrom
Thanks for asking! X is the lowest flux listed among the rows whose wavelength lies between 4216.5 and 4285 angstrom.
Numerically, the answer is 6.239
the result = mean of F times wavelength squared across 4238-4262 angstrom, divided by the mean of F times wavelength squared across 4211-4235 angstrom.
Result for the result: 1.10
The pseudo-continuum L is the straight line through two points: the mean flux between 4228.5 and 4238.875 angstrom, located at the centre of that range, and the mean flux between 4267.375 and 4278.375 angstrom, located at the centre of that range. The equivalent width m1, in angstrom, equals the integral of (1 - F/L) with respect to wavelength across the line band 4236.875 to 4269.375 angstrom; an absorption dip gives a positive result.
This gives -2.8 angstrom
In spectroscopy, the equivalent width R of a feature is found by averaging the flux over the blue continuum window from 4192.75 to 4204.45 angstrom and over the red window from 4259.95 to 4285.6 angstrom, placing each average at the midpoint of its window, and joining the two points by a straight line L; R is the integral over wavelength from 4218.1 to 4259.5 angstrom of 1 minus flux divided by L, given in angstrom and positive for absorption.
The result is -0.6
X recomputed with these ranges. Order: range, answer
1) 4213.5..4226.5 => 6.317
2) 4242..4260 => 6.837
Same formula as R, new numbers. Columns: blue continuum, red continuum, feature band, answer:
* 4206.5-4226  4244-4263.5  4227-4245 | 0.5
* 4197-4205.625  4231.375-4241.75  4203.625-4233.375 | -0.5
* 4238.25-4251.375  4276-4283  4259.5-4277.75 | 0.4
